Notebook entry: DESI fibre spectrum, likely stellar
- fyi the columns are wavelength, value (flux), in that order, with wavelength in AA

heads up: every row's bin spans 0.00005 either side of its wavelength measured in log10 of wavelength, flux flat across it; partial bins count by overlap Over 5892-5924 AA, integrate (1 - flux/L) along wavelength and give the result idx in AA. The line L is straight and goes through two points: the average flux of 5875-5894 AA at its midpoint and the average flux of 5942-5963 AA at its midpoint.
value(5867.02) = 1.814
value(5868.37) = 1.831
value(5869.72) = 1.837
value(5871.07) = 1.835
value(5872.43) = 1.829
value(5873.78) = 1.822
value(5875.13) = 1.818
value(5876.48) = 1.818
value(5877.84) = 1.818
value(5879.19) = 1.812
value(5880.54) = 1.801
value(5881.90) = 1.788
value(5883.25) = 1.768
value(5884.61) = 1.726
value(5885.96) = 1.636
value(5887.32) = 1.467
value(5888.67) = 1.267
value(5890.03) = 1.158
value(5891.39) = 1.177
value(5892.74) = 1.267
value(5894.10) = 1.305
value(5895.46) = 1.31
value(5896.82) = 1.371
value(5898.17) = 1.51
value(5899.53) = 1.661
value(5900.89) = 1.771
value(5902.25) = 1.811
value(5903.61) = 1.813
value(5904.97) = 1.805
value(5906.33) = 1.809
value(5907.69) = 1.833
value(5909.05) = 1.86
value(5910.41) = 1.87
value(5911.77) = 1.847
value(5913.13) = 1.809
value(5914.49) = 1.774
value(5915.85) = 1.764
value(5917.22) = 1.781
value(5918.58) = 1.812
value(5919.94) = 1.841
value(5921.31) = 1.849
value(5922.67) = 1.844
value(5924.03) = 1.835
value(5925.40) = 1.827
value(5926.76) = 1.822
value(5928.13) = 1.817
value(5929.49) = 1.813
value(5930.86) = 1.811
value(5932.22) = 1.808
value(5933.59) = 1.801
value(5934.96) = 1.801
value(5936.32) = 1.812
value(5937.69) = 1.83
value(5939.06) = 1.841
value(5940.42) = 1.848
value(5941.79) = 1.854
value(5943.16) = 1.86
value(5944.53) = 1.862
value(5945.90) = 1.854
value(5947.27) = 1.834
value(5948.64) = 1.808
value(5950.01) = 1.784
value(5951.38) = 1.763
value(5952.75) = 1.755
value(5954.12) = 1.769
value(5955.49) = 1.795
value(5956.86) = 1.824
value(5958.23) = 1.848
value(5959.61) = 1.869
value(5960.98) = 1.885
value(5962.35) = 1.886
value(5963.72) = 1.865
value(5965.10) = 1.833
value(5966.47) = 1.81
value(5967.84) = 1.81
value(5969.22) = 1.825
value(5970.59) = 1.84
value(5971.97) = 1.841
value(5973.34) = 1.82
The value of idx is -0.85 AA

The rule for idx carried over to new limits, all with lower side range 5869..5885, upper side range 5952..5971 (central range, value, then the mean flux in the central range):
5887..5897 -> 2.9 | 1.28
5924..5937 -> 0.1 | 1.81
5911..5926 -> 0.0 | 1.82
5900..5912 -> 0.0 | 1.82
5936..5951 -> -0.1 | 1.83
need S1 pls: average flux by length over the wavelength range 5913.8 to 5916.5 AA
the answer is 1.77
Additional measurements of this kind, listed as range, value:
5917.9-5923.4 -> 1.84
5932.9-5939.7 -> 1.82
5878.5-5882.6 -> 1.8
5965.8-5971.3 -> 1.82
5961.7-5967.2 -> 1.85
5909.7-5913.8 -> 1.84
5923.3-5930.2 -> 1.82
